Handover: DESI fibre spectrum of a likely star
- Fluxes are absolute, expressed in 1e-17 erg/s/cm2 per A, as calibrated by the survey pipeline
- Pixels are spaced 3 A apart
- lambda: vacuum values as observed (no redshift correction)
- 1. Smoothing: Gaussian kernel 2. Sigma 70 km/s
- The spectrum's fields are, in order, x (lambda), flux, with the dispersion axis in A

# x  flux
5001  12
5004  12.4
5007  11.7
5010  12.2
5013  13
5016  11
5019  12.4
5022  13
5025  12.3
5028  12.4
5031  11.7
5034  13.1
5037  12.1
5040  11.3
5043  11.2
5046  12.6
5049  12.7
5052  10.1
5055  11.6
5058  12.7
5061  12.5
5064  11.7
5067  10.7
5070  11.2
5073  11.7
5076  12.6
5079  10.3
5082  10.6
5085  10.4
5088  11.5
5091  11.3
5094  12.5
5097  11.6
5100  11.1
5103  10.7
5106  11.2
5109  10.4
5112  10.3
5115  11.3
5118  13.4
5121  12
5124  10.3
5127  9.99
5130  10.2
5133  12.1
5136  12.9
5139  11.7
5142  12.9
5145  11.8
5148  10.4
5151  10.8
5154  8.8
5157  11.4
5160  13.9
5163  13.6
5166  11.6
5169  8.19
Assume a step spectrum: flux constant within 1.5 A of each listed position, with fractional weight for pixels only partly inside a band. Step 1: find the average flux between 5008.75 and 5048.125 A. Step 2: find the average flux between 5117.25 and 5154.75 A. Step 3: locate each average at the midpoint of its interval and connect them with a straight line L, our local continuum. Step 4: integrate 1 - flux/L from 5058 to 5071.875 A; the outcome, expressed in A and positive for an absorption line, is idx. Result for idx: 0.3 A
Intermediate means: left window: 12.2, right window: 11.3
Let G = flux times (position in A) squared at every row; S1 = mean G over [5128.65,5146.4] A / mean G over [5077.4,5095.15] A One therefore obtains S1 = 1.1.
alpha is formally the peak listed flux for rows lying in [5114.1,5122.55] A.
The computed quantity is 13.4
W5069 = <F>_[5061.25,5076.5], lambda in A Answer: 11.6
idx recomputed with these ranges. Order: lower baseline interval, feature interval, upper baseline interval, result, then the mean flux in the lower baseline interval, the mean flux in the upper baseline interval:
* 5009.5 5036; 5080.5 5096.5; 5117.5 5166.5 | 0.9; 12.3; 11.6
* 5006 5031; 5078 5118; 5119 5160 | 1.7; 12.2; 11.3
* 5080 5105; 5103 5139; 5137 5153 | 0.2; 11.2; 11.5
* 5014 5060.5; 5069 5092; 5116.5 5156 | 1.0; 12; 11.3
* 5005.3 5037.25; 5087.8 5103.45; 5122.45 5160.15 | 0.2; 12.3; 11.2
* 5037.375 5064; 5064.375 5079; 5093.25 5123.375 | 0.3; 11.8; 11.4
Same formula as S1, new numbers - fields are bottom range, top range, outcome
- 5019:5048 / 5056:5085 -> 0.96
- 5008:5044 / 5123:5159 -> 0.96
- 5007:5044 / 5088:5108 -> 0.97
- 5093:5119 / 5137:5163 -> 1.04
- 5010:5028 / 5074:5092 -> 0.93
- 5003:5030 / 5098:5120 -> 0.95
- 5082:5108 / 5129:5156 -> 1.03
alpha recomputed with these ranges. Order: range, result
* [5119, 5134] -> 12.1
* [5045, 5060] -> 12.7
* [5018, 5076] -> 13.1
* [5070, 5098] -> 12.6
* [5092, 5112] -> 12.5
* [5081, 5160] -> 13.9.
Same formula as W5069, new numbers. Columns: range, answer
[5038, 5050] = 11.9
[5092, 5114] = 11.1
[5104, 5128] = 11.1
